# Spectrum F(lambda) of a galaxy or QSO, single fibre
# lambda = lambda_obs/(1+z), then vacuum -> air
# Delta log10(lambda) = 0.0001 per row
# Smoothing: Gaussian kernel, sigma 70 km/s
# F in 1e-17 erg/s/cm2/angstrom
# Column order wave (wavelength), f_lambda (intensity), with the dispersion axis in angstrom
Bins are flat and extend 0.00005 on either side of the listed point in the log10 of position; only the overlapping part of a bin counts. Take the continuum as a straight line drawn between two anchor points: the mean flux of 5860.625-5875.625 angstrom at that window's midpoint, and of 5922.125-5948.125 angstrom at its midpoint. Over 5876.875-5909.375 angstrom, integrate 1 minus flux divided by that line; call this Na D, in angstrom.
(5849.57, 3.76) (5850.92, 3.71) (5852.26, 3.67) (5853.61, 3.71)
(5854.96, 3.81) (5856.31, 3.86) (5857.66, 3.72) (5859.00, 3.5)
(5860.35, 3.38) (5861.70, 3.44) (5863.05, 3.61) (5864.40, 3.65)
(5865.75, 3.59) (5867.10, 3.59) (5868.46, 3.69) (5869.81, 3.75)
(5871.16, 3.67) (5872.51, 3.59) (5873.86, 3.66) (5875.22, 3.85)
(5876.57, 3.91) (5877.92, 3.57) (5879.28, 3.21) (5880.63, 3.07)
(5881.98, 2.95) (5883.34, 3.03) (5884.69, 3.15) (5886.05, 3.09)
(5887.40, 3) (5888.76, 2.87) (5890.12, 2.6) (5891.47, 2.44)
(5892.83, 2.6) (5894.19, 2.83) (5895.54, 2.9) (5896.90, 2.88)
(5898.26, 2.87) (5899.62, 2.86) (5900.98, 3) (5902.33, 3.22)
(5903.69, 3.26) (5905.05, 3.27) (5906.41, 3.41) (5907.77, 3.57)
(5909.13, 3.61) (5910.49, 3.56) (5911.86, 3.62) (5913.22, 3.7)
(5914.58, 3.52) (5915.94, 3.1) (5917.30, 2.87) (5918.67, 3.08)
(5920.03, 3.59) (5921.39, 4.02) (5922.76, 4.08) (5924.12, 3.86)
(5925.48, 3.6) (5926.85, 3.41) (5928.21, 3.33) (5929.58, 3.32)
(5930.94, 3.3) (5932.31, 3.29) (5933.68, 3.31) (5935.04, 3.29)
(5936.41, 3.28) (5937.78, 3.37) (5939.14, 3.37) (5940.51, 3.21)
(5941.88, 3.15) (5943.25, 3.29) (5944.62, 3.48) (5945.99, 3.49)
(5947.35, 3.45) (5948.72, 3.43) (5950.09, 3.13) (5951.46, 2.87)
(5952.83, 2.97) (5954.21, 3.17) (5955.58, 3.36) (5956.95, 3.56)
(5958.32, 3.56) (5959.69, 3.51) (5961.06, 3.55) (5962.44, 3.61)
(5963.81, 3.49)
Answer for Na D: 4.5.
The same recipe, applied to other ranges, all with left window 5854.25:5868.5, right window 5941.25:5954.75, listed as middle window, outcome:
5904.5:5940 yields -1.0 angstrom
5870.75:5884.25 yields 0.4 angstrom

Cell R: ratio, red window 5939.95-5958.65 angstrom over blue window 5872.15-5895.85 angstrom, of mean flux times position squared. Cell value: 1.08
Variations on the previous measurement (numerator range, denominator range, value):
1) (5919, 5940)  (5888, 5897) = 1.30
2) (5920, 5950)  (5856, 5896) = 1.06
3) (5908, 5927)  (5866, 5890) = 1.07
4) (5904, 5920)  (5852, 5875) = 0.95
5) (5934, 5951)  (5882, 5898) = 1.18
